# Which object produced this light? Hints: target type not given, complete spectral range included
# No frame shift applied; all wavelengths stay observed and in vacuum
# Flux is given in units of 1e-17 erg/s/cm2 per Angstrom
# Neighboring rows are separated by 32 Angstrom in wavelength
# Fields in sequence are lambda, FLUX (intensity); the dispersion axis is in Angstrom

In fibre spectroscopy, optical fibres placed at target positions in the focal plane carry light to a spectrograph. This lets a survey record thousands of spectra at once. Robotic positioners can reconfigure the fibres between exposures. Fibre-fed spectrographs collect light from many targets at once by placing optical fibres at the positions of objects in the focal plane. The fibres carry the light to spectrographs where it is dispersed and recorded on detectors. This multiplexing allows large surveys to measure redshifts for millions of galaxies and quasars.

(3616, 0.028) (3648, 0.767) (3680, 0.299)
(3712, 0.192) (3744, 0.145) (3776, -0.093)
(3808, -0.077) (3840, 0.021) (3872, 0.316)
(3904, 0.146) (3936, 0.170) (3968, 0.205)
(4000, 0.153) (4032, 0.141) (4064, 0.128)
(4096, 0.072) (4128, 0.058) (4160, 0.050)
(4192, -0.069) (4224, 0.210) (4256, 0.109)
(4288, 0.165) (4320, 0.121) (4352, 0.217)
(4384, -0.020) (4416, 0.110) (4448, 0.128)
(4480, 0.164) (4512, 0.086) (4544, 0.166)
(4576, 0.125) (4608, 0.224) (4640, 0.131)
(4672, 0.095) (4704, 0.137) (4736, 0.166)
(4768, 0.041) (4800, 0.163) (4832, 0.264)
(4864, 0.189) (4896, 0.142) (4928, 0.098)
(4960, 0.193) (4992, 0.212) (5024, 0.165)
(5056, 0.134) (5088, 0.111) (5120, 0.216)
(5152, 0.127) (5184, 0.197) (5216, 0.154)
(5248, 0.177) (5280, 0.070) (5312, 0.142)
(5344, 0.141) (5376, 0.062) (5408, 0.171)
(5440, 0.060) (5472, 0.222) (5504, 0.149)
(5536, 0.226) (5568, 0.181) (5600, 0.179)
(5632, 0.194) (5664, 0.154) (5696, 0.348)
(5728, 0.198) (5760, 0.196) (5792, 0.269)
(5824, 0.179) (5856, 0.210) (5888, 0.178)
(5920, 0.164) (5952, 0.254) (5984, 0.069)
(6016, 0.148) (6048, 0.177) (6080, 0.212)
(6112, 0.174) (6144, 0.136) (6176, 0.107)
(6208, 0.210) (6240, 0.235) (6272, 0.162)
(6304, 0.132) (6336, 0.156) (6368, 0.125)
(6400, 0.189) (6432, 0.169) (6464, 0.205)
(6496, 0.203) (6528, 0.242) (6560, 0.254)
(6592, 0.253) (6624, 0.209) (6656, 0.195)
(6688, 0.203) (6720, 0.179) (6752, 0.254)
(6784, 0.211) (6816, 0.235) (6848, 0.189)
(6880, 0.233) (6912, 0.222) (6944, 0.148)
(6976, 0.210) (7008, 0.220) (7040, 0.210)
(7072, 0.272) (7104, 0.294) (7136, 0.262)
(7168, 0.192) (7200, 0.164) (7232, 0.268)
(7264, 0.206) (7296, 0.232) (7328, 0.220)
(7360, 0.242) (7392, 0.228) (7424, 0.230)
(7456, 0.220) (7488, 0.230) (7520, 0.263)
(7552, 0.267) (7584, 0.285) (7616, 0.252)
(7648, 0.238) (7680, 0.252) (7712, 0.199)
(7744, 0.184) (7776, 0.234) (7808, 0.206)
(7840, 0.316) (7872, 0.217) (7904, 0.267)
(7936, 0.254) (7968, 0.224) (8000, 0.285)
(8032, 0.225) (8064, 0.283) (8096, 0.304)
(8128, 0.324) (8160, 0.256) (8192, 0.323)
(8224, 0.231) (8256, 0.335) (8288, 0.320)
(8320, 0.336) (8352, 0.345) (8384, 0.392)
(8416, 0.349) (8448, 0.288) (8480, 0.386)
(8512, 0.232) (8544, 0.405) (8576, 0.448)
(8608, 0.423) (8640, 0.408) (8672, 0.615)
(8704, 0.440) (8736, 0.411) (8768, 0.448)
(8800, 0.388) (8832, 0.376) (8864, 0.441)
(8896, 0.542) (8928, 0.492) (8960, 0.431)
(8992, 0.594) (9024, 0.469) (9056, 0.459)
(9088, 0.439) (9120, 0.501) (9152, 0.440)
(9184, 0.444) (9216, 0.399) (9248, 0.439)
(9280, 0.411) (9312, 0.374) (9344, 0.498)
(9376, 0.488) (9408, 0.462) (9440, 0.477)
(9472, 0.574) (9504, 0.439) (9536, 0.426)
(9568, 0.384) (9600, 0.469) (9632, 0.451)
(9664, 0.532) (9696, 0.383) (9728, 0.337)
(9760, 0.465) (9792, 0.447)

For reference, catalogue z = 1.14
